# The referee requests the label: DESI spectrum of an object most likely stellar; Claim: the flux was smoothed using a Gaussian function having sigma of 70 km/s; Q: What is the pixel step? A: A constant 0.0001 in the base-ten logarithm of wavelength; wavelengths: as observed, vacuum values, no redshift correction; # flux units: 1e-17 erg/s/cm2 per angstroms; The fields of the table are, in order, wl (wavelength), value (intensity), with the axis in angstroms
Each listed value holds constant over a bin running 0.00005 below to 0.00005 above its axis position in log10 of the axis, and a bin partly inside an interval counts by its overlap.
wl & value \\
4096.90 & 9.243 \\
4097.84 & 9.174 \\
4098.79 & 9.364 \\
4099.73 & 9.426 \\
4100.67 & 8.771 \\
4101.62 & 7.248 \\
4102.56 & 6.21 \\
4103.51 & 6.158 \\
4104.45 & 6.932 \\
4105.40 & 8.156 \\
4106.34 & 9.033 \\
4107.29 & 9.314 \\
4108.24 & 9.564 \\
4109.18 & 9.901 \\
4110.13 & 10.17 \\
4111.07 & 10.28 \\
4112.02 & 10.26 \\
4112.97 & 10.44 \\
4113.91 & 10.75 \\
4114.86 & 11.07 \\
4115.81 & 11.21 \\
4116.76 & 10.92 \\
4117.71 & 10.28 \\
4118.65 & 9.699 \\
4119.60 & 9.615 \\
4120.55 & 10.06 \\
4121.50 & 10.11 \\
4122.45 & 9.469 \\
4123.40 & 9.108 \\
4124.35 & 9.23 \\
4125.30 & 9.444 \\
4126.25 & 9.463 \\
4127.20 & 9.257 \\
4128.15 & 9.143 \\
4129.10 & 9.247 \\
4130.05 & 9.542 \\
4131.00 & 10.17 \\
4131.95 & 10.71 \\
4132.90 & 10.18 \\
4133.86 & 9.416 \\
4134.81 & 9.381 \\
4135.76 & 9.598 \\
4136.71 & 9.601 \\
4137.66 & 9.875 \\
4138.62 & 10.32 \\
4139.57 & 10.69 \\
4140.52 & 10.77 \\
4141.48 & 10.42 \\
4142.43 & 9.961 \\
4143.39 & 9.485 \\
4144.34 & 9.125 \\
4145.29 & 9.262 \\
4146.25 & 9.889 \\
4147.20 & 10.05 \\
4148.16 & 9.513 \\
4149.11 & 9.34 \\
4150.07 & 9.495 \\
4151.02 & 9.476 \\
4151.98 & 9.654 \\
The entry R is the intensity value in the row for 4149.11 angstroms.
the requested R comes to 9.34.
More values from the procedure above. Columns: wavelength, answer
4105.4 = 8.156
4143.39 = 9.485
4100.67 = 8.771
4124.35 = 9.23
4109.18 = 9.901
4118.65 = 9.699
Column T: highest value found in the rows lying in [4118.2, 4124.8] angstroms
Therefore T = 10.11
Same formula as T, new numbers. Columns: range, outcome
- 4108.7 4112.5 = 10.28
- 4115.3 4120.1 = 11.21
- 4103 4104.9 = 6.932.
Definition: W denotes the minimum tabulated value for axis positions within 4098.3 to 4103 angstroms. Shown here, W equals 6.21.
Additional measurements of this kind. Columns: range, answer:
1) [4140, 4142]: 10.42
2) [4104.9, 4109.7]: 8.156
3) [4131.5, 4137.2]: 9.381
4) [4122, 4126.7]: 9.108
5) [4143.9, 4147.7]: 9.125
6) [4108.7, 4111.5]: 9.901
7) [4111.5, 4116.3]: 10.26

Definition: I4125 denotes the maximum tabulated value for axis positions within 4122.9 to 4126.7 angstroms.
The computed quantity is 9.463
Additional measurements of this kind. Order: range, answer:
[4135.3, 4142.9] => 10.77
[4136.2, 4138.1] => 9.875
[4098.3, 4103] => 9.426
